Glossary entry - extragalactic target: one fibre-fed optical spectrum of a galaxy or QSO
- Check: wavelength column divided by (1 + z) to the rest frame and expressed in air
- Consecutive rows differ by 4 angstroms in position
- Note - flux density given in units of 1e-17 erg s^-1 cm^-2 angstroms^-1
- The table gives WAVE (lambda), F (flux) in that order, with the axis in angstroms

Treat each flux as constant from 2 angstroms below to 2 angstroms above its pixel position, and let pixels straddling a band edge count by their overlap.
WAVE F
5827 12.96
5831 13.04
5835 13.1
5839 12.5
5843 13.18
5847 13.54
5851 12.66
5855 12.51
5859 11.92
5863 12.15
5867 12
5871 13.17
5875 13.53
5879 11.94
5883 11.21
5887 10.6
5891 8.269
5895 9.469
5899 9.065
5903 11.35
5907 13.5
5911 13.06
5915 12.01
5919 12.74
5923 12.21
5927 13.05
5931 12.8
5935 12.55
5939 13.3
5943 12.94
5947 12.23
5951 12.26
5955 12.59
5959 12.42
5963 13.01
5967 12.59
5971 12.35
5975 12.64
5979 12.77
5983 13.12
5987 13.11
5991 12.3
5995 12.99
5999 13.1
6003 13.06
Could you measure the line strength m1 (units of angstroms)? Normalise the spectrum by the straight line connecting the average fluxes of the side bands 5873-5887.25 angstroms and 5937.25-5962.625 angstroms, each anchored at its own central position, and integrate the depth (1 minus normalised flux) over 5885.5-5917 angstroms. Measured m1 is 3.3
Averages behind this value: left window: 12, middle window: 10.9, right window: 12.6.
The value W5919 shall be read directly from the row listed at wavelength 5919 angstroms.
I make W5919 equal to 12.74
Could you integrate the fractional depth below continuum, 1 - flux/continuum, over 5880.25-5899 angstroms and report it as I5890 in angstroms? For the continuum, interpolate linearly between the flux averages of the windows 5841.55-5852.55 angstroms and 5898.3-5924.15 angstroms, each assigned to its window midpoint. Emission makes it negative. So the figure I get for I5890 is 3.9 angstroms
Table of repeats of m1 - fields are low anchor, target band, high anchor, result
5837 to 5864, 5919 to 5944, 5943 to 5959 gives -0.6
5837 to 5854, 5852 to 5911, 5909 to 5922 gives 5.6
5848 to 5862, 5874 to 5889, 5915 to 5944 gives 1.0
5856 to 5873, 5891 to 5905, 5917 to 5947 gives 3.1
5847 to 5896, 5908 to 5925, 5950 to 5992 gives -0.6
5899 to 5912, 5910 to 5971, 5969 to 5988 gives -1.1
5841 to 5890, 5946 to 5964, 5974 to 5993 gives 0.3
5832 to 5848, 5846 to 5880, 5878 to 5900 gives -2.9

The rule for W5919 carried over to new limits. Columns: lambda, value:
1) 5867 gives 12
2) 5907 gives 13.5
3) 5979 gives 12.77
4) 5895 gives 9.469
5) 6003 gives 13.06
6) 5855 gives 12.51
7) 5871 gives 13.17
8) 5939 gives 13.3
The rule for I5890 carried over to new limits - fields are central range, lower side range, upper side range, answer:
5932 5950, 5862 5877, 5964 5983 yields -0.1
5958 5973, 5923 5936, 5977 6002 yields 0.3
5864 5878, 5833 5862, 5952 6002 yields 0.0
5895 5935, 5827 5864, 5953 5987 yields 2.1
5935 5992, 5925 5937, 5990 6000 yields 0.5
